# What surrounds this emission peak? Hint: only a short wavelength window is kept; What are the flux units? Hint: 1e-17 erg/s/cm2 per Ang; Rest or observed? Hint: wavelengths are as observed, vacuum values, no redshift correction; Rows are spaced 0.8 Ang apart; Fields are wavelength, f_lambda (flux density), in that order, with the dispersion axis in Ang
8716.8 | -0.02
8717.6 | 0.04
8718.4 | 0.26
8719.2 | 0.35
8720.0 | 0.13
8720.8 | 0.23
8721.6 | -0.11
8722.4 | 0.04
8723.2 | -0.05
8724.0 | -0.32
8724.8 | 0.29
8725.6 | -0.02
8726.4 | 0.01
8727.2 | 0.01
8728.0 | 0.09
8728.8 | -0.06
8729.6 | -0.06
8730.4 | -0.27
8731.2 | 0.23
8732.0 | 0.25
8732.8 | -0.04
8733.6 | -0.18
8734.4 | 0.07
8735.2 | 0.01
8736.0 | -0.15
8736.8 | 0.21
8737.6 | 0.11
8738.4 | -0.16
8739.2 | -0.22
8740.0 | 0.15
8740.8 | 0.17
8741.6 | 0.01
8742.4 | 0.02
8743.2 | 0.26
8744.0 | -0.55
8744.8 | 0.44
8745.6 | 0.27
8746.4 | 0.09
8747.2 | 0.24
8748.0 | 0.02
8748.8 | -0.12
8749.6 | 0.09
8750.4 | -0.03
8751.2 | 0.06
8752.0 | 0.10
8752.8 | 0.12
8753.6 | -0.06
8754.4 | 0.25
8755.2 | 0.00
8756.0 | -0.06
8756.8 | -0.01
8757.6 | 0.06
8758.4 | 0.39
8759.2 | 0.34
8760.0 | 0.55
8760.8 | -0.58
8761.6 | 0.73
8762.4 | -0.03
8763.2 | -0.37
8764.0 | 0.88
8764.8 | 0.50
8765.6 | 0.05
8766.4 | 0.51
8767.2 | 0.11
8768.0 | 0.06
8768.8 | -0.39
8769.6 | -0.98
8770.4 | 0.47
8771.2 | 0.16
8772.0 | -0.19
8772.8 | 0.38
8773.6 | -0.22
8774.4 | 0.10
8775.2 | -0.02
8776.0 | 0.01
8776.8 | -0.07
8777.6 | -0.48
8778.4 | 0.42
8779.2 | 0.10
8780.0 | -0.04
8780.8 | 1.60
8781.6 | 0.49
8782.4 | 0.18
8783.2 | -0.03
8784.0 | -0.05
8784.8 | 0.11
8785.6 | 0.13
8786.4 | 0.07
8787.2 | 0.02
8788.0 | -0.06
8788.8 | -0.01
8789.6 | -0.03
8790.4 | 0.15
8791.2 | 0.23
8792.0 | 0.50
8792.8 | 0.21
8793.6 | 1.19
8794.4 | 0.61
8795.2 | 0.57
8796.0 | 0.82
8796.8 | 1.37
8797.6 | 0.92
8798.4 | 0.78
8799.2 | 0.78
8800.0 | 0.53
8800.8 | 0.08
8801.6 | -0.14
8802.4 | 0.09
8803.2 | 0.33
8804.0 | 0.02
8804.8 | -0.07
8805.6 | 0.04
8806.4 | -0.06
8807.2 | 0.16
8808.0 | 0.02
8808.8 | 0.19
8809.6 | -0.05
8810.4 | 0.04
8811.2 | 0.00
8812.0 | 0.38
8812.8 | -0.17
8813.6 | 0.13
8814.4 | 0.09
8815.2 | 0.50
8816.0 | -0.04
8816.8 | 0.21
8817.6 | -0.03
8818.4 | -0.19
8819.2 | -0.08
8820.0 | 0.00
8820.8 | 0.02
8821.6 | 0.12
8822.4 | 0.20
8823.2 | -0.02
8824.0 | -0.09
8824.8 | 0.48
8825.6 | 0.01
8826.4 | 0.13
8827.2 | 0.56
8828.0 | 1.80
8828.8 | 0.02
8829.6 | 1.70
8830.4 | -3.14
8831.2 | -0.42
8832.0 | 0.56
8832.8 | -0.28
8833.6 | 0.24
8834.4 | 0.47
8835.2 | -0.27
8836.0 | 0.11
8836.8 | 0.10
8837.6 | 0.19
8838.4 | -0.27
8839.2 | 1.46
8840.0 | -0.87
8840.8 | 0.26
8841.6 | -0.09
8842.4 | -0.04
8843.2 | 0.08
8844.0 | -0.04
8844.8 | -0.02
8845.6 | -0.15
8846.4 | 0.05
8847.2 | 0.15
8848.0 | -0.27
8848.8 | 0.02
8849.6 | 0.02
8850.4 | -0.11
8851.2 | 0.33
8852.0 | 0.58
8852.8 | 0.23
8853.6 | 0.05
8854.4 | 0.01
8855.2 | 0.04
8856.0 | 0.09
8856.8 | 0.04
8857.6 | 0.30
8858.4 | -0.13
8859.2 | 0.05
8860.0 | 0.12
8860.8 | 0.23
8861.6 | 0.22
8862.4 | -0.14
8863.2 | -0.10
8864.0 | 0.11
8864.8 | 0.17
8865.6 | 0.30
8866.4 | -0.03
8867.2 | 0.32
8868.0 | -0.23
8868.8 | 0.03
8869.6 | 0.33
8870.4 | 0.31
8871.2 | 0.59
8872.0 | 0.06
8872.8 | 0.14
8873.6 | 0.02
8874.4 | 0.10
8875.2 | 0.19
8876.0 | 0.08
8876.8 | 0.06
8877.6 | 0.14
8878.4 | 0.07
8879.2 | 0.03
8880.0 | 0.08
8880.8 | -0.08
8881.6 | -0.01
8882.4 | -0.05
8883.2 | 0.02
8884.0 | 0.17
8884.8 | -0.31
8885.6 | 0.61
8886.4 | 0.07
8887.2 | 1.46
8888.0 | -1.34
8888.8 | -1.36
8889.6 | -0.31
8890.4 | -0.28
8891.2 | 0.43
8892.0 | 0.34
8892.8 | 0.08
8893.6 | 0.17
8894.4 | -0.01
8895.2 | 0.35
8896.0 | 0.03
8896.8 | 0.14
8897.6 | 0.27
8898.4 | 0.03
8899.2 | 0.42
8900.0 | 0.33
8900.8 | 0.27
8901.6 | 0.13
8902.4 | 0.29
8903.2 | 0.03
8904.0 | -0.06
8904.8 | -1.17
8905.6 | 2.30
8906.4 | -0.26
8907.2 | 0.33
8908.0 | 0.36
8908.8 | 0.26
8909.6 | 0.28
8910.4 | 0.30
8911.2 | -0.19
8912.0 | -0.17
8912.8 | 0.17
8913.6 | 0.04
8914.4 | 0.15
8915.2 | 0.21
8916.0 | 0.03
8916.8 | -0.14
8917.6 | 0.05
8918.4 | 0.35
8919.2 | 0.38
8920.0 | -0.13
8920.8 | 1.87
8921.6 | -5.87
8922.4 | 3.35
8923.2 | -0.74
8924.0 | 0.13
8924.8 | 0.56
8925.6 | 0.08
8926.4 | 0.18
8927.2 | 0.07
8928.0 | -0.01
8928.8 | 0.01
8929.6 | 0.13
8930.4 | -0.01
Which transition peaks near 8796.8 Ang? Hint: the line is H-beta 4861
